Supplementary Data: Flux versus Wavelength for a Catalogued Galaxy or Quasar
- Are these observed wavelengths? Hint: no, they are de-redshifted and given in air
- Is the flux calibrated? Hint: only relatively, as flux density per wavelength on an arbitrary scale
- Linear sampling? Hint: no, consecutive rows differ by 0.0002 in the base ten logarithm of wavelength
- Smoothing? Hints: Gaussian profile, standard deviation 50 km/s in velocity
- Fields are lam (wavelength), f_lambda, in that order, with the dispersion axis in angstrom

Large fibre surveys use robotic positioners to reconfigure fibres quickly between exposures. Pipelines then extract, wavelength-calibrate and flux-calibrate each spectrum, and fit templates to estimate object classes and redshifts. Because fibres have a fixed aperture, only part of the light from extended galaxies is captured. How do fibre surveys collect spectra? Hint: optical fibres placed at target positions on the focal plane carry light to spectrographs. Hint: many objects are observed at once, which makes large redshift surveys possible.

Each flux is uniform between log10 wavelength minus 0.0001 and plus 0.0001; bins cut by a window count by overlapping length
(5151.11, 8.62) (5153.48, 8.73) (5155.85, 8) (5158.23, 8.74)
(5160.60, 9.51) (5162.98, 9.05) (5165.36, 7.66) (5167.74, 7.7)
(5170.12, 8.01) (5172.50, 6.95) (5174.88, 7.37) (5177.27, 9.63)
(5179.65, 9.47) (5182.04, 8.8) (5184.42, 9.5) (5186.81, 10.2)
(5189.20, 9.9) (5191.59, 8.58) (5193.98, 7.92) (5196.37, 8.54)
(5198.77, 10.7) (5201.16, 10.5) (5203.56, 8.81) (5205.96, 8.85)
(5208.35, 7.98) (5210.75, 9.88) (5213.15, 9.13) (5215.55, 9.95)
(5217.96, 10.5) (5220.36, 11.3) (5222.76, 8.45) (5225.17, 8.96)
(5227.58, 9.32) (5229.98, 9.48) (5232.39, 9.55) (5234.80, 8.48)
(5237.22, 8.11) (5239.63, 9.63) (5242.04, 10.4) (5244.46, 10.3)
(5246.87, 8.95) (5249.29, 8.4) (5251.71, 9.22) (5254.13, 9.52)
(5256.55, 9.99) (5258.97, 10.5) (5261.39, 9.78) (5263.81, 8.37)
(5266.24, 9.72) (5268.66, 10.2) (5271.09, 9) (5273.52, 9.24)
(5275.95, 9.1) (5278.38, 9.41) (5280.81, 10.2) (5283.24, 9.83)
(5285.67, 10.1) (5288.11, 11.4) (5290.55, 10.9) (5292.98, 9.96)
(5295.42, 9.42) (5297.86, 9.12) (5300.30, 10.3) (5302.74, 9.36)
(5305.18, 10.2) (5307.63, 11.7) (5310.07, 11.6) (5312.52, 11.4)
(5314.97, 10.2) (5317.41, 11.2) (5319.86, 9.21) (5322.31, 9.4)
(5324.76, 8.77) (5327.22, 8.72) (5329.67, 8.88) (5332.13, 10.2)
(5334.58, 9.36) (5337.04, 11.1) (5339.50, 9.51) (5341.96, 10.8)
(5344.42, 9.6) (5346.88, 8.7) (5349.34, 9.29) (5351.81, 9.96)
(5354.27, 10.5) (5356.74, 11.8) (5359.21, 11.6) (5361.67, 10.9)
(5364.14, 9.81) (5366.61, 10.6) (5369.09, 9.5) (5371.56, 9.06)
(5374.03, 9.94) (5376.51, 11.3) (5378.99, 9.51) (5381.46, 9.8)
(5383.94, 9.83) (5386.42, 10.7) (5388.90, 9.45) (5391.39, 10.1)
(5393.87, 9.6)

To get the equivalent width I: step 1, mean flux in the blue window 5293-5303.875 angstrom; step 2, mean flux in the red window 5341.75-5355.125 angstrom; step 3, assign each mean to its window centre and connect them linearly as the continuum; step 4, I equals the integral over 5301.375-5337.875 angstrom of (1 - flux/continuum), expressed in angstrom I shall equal -1.6 angstrom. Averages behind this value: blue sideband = 9.6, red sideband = 9.72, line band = 10.1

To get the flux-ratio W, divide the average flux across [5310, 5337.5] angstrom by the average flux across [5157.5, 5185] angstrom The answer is 1.16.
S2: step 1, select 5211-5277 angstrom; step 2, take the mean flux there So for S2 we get 9.47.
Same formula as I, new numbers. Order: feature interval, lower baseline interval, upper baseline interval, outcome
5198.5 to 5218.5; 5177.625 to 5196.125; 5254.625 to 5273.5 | -0.4 angstrom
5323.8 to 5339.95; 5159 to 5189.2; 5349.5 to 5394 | 0.6 angstrom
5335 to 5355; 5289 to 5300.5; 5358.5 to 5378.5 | 0.5 angstrom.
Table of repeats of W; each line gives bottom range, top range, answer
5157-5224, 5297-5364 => 1.12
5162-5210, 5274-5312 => 1.15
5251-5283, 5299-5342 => 1.05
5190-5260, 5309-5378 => 1.08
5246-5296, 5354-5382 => 1.07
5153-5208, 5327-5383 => 1.14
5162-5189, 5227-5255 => 1.08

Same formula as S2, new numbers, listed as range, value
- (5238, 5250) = 9.53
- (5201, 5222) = 9.59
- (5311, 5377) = 10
